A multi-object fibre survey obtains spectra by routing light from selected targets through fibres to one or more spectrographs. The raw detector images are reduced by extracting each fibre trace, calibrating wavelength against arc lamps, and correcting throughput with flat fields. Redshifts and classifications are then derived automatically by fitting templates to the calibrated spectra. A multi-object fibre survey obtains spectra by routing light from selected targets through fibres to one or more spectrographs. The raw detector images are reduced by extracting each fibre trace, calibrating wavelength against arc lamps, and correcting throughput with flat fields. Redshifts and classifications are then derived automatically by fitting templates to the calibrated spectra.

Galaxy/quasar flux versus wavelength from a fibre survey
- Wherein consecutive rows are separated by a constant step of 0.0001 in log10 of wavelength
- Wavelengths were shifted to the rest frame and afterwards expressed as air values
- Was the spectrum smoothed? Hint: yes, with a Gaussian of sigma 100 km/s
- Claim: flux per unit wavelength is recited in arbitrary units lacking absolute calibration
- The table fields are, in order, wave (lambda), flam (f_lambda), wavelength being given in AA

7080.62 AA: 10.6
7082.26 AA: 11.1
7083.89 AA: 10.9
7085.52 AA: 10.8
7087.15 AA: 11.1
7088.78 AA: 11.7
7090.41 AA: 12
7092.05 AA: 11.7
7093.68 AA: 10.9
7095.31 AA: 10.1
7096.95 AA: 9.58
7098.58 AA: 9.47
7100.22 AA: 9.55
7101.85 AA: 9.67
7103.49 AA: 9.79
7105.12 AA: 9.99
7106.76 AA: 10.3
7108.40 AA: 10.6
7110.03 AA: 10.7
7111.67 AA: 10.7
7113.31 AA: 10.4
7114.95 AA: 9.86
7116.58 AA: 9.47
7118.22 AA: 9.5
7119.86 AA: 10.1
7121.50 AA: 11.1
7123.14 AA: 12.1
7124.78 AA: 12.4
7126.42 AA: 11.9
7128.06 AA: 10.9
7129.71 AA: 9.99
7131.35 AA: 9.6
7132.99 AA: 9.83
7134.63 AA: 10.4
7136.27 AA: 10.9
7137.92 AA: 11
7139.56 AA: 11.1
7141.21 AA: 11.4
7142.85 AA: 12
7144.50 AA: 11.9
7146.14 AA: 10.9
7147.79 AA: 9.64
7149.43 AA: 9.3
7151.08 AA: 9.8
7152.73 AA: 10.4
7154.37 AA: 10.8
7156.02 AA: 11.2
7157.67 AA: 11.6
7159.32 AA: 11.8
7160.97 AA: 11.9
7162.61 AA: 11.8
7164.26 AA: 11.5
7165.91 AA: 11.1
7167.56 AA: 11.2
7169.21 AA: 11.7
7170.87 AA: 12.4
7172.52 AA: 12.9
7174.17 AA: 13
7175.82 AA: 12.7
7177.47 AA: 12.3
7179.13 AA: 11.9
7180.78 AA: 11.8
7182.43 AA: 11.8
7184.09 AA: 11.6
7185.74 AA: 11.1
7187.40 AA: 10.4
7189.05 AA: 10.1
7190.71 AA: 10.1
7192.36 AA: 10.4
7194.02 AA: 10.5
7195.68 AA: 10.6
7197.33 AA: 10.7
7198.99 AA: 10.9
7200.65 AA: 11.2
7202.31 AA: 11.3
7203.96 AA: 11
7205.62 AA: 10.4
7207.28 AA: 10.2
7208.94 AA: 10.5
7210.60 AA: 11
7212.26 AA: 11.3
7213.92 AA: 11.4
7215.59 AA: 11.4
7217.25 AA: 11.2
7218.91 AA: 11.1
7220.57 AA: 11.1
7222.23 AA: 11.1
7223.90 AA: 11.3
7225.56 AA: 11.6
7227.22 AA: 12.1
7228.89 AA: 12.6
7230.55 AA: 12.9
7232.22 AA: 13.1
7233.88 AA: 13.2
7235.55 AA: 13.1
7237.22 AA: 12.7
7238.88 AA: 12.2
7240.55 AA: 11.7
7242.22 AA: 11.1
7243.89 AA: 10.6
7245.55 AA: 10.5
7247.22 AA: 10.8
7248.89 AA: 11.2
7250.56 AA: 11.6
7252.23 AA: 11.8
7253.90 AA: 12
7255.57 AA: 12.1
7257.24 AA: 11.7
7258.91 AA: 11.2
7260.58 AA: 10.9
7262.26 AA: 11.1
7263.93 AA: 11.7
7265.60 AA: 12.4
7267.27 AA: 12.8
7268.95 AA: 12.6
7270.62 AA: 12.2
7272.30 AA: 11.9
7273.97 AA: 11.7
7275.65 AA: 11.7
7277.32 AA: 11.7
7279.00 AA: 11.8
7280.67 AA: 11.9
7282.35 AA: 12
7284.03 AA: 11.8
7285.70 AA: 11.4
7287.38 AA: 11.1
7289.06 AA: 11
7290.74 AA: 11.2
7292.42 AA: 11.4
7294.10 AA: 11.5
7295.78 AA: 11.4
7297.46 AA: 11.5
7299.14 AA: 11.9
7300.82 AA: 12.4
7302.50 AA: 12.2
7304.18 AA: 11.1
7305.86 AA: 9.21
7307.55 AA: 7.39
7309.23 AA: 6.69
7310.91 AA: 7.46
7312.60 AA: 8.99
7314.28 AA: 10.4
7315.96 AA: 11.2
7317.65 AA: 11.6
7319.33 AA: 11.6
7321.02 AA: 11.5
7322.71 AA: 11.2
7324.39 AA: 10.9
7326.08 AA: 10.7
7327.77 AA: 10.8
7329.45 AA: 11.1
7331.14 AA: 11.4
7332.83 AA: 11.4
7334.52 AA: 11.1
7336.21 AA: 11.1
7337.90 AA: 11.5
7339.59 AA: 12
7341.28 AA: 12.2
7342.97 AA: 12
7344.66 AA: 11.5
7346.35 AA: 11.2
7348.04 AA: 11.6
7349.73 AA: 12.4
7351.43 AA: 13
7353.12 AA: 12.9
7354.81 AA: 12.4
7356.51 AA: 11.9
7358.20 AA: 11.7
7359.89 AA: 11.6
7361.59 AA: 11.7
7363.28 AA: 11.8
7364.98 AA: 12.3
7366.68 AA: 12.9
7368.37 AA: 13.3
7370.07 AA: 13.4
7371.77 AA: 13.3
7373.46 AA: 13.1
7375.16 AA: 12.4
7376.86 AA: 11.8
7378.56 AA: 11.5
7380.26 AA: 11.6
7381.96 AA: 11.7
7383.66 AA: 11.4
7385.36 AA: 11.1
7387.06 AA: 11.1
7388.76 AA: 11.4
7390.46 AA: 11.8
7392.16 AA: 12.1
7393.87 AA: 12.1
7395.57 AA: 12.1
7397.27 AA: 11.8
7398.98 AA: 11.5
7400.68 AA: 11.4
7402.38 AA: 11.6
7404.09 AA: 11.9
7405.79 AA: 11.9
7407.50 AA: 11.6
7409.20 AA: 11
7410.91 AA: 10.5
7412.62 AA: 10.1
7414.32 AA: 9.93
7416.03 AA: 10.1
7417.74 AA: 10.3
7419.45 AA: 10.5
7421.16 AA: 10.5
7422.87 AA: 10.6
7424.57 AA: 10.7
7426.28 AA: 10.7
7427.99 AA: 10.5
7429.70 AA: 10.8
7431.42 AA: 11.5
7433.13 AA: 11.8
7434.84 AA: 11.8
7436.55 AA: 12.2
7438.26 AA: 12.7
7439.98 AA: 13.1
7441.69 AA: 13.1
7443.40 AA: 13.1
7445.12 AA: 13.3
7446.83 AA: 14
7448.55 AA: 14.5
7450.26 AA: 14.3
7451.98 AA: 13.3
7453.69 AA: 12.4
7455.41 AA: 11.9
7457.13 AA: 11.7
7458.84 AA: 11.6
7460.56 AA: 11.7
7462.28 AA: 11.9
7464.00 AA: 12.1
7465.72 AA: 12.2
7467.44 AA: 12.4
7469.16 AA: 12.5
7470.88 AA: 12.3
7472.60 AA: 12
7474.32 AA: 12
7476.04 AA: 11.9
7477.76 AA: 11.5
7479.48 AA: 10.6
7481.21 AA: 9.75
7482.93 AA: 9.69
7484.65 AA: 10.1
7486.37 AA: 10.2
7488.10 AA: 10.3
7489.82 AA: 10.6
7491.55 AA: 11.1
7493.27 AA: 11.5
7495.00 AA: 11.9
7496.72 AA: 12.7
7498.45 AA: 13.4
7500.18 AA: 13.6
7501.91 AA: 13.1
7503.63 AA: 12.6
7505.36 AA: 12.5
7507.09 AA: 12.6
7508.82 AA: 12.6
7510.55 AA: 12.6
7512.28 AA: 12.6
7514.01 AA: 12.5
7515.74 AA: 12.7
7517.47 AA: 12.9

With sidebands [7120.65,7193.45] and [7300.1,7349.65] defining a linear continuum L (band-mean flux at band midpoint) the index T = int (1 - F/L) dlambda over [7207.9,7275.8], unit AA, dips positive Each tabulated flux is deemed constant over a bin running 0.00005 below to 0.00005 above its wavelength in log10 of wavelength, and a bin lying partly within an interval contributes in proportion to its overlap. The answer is -4.2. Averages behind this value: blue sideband 11.2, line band 11.7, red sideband 10.8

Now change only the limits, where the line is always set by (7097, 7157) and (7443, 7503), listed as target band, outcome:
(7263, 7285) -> -1.69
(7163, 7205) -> -2.38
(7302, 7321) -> 2.49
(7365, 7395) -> -1.31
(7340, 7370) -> -1.73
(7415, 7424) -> 1.06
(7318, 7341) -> 0.23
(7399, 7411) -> 0.25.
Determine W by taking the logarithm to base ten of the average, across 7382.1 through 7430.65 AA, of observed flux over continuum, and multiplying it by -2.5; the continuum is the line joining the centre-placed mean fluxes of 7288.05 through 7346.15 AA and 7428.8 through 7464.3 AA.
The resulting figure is 0.084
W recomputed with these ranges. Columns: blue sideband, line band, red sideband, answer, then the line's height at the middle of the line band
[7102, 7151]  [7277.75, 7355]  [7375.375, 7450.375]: 0.01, 11.3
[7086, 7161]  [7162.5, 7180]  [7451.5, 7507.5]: -0.12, 10.8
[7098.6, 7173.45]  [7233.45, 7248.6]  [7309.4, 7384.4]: -0.05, 11.2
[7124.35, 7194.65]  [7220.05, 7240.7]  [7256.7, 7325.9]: -0.10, 11.2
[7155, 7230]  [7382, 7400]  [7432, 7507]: 0.02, 11.9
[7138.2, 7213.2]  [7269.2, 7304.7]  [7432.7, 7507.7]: -0.01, 11.5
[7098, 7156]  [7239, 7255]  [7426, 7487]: -0.02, 11.1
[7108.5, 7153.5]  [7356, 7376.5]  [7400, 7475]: -0.08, 11.5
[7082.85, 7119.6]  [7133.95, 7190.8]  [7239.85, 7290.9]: -0.05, 10.8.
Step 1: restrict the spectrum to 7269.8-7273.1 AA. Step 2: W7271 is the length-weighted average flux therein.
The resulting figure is 12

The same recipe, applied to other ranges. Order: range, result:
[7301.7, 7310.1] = 9.3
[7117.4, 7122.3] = 10.2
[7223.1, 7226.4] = 11.5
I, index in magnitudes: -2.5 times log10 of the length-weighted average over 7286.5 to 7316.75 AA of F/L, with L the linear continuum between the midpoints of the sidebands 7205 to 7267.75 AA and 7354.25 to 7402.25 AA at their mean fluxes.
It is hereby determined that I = 0.13 mag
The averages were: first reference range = 11.6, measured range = 10.4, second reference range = 12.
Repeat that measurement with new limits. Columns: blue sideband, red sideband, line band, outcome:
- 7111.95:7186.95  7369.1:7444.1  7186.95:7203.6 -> 0.06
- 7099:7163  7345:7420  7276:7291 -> -0.02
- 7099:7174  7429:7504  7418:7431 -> 0.12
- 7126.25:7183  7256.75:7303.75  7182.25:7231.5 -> 0.03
